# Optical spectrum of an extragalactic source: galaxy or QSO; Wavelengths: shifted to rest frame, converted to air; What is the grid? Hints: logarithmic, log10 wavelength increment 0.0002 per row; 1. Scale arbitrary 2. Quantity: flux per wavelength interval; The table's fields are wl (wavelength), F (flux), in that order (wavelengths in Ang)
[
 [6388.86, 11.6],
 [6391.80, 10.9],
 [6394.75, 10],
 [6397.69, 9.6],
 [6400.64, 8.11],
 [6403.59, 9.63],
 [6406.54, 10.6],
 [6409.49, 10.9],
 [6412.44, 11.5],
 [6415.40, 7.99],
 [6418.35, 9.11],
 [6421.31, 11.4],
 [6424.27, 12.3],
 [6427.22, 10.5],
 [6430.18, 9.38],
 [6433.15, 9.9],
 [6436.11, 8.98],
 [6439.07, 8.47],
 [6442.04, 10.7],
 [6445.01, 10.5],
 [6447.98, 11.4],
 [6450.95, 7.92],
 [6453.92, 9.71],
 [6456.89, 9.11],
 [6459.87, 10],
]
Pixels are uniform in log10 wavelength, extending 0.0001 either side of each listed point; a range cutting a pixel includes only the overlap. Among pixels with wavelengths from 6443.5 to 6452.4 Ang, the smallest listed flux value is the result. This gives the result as 7.92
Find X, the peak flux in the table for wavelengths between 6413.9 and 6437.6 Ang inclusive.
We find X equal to 12.3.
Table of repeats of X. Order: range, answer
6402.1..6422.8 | 11.5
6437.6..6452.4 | 11.4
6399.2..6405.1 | 9.63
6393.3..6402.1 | 10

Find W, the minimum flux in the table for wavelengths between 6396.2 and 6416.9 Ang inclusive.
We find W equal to 7.99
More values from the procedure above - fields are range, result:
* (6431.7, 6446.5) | 8.47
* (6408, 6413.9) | 10.9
